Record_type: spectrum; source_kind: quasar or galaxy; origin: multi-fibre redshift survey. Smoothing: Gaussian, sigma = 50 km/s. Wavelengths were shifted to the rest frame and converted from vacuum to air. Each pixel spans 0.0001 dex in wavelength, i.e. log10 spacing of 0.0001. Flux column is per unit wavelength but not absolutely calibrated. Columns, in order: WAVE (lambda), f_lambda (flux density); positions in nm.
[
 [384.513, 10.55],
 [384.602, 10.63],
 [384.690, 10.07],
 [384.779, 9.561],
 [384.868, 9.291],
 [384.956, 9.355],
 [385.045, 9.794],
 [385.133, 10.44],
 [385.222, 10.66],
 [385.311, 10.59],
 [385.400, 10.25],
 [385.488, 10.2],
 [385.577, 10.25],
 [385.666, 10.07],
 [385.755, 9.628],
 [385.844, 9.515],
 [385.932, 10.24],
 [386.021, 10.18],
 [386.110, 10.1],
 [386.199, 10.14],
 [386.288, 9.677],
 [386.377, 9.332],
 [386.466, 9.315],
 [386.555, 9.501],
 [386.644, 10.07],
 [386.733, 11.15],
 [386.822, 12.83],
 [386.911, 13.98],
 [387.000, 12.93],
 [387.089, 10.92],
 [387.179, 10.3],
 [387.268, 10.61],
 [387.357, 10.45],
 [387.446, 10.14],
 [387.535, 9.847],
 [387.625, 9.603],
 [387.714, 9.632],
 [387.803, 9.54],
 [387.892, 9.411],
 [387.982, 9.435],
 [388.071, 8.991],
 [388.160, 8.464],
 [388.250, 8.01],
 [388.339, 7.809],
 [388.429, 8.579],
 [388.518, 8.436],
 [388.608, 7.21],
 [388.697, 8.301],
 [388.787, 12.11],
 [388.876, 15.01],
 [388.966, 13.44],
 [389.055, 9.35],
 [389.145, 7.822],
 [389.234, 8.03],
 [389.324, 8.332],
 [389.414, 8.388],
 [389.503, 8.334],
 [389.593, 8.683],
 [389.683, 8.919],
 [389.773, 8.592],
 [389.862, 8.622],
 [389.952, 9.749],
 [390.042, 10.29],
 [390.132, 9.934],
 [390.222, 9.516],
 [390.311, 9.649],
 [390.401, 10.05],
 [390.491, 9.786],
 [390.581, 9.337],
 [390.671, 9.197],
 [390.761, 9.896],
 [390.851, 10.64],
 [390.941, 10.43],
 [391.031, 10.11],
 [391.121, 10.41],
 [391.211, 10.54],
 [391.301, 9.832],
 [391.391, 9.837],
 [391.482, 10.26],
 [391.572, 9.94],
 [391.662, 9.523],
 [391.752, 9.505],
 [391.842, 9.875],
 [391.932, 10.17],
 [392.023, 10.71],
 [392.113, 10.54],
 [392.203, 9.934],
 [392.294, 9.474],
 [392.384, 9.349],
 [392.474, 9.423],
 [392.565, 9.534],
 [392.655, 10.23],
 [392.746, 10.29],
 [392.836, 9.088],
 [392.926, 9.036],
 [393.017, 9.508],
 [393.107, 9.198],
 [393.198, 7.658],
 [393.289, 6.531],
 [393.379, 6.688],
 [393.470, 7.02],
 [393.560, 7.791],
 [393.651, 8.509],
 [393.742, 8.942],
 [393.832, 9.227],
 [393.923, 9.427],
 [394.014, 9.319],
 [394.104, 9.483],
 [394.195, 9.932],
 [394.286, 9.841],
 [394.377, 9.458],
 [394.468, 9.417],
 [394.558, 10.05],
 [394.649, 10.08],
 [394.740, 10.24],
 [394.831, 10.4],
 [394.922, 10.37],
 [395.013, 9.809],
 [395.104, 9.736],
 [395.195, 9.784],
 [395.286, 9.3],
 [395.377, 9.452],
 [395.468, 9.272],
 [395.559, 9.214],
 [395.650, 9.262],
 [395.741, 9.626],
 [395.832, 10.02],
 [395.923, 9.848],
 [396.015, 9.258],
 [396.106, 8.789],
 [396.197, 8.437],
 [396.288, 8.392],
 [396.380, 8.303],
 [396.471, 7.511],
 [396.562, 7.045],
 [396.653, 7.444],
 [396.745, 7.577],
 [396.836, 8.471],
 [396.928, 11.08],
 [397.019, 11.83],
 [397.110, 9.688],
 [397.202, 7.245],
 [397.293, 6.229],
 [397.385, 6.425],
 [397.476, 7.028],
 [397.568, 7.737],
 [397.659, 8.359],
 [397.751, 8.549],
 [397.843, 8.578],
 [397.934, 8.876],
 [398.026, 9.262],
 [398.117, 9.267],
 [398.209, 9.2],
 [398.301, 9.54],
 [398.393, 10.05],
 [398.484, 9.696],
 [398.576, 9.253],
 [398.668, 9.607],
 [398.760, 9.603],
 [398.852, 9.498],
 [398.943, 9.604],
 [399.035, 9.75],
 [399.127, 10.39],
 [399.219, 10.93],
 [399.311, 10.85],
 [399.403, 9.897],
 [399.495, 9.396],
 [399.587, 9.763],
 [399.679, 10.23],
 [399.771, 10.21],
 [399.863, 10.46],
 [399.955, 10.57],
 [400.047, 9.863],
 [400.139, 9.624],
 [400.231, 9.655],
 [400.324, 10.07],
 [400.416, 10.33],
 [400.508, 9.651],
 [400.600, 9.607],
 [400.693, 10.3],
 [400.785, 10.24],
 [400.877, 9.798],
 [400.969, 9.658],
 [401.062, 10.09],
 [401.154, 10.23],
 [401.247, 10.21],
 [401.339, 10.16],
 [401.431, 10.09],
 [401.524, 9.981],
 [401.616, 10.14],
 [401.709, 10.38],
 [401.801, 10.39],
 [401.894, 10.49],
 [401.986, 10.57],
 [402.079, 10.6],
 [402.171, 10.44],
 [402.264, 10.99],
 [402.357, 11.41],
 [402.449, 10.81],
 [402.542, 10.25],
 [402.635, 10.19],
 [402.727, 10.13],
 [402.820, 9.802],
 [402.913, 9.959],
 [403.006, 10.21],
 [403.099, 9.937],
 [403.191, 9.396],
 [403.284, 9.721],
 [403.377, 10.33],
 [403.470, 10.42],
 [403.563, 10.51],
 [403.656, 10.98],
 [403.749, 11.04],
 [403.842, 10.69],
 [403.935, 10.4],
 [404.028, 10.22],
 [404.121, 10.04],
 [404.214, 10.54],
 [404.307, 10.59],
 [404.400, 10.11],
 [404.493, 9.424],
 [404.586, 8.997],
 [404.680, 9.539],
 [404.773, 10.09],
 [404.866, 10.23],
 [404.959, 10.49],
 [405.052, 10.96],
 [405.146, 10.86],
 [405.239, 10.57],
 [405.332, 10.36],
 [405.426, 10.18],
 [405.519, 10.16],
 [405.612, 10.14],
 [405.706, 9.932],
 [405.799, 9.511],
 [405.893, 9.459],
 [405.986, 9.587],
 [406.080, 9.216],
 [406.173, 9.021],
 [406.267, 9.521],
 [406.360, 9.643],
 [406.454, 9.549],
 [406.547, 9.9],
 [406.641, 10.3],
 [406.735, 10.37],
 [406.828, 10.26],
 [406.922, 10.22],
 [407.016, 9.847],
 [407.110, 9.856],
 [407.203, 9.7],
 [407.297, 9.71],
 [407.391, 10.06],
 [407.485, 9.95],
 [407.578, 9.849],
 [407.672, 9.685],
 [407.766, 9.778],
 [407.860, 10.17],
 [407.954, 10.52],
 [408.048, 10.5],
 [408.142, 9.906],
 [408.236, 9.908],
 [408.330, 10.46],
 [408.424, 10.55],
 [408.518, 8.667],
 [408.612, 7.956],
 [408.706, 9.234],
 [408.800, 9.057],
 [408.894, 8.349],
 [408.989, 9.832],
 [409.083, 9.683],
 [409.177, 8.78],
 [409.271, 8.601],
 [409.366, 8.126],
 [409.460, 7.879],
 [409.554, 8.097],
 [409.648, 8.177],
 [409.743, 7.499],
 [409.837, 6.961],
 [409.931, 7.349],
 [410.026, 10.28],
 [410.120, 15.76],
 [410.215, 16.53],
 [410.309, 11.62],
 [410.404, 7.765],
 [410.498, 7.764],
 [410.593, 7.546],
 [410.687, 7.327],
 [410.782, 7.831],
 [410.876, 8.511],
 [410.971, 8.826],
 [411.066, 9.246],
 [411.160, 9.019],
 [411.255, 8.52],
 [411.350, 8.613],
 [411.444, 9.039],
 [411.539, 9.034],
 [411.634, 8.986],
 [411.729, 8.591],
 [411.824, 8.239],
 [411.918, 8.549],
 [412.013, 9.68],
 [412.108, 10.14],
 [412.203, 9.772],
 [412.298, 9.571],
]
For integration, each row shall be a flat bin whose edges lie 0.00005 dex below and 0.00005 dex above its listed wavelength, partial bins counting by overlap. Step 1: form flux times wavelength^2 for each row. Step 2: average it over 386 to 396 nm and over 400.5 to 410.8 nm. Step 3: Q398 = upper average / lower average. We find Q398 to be 1.1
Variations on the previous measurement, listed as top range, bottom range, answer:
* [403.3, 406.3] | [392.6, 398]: 1.19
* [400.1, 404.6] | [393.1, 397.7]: 1.19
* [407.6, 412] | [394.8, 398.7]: 1.10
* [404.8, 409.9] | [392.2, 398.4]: 1.13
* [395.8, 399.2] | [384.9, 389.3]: 0.93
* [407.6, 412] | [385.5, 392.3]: 1.04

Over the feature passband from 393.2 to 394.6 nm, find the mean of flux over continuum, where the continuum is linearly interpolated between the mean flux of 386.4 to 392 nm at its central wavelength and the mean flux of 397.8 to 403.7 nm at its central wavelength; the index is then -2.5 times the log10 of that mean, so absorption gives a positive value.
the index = 0.14 mag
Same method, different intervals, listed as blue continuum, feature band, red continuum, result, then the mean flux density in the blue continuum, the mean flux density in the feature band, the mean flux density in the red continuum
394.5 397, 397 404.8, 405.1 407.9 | -0.03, 9.24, 9.84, 9.91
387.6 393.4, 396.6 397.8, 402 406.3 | 0.19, 9.47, 8.27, 10.2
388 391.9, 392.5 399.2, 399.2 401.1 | 0.09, 9.53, 9.05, 10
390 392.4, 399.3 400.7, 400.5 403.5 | 0.02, 9.96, 10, 10.2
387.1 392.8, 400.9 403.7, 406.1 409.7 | -0.08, 9.66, 10.3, 9.51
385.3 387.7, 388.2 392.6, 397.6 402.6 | 0.07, 10.4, 9.62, 9.95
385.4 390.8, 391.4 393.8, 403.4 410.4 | 0.07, 9.8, 9.19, 9.89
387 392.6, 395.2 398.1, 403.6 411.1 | 0.12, 9.68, 8.67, 9.71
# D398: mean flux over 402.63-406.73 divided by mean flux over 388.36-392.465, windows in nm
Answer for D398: 1.0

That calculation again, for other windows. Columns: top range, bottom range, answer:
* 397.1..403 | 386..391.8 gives 0.99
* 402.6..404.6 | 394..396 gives 1.05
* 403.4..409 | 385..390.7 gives 1.01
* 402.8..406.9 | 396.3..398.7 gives 1.17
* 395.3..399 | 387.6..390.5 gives 0.95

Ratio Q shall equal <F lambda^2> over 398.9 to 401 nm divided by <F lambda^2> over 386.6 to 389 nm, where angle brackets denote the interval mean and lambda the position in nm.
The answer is 1.04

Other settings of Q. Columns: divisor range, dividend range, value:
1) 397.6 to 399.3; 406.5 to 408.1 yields 1.11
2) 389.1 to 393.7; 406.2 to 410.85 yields 1.11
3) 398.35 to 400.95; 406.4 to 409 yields 1.02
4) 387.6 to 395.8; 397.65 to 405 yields 1.11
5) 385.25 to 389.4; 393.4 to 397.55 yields 0.94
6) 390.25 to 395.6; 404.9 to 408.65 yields 1.12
